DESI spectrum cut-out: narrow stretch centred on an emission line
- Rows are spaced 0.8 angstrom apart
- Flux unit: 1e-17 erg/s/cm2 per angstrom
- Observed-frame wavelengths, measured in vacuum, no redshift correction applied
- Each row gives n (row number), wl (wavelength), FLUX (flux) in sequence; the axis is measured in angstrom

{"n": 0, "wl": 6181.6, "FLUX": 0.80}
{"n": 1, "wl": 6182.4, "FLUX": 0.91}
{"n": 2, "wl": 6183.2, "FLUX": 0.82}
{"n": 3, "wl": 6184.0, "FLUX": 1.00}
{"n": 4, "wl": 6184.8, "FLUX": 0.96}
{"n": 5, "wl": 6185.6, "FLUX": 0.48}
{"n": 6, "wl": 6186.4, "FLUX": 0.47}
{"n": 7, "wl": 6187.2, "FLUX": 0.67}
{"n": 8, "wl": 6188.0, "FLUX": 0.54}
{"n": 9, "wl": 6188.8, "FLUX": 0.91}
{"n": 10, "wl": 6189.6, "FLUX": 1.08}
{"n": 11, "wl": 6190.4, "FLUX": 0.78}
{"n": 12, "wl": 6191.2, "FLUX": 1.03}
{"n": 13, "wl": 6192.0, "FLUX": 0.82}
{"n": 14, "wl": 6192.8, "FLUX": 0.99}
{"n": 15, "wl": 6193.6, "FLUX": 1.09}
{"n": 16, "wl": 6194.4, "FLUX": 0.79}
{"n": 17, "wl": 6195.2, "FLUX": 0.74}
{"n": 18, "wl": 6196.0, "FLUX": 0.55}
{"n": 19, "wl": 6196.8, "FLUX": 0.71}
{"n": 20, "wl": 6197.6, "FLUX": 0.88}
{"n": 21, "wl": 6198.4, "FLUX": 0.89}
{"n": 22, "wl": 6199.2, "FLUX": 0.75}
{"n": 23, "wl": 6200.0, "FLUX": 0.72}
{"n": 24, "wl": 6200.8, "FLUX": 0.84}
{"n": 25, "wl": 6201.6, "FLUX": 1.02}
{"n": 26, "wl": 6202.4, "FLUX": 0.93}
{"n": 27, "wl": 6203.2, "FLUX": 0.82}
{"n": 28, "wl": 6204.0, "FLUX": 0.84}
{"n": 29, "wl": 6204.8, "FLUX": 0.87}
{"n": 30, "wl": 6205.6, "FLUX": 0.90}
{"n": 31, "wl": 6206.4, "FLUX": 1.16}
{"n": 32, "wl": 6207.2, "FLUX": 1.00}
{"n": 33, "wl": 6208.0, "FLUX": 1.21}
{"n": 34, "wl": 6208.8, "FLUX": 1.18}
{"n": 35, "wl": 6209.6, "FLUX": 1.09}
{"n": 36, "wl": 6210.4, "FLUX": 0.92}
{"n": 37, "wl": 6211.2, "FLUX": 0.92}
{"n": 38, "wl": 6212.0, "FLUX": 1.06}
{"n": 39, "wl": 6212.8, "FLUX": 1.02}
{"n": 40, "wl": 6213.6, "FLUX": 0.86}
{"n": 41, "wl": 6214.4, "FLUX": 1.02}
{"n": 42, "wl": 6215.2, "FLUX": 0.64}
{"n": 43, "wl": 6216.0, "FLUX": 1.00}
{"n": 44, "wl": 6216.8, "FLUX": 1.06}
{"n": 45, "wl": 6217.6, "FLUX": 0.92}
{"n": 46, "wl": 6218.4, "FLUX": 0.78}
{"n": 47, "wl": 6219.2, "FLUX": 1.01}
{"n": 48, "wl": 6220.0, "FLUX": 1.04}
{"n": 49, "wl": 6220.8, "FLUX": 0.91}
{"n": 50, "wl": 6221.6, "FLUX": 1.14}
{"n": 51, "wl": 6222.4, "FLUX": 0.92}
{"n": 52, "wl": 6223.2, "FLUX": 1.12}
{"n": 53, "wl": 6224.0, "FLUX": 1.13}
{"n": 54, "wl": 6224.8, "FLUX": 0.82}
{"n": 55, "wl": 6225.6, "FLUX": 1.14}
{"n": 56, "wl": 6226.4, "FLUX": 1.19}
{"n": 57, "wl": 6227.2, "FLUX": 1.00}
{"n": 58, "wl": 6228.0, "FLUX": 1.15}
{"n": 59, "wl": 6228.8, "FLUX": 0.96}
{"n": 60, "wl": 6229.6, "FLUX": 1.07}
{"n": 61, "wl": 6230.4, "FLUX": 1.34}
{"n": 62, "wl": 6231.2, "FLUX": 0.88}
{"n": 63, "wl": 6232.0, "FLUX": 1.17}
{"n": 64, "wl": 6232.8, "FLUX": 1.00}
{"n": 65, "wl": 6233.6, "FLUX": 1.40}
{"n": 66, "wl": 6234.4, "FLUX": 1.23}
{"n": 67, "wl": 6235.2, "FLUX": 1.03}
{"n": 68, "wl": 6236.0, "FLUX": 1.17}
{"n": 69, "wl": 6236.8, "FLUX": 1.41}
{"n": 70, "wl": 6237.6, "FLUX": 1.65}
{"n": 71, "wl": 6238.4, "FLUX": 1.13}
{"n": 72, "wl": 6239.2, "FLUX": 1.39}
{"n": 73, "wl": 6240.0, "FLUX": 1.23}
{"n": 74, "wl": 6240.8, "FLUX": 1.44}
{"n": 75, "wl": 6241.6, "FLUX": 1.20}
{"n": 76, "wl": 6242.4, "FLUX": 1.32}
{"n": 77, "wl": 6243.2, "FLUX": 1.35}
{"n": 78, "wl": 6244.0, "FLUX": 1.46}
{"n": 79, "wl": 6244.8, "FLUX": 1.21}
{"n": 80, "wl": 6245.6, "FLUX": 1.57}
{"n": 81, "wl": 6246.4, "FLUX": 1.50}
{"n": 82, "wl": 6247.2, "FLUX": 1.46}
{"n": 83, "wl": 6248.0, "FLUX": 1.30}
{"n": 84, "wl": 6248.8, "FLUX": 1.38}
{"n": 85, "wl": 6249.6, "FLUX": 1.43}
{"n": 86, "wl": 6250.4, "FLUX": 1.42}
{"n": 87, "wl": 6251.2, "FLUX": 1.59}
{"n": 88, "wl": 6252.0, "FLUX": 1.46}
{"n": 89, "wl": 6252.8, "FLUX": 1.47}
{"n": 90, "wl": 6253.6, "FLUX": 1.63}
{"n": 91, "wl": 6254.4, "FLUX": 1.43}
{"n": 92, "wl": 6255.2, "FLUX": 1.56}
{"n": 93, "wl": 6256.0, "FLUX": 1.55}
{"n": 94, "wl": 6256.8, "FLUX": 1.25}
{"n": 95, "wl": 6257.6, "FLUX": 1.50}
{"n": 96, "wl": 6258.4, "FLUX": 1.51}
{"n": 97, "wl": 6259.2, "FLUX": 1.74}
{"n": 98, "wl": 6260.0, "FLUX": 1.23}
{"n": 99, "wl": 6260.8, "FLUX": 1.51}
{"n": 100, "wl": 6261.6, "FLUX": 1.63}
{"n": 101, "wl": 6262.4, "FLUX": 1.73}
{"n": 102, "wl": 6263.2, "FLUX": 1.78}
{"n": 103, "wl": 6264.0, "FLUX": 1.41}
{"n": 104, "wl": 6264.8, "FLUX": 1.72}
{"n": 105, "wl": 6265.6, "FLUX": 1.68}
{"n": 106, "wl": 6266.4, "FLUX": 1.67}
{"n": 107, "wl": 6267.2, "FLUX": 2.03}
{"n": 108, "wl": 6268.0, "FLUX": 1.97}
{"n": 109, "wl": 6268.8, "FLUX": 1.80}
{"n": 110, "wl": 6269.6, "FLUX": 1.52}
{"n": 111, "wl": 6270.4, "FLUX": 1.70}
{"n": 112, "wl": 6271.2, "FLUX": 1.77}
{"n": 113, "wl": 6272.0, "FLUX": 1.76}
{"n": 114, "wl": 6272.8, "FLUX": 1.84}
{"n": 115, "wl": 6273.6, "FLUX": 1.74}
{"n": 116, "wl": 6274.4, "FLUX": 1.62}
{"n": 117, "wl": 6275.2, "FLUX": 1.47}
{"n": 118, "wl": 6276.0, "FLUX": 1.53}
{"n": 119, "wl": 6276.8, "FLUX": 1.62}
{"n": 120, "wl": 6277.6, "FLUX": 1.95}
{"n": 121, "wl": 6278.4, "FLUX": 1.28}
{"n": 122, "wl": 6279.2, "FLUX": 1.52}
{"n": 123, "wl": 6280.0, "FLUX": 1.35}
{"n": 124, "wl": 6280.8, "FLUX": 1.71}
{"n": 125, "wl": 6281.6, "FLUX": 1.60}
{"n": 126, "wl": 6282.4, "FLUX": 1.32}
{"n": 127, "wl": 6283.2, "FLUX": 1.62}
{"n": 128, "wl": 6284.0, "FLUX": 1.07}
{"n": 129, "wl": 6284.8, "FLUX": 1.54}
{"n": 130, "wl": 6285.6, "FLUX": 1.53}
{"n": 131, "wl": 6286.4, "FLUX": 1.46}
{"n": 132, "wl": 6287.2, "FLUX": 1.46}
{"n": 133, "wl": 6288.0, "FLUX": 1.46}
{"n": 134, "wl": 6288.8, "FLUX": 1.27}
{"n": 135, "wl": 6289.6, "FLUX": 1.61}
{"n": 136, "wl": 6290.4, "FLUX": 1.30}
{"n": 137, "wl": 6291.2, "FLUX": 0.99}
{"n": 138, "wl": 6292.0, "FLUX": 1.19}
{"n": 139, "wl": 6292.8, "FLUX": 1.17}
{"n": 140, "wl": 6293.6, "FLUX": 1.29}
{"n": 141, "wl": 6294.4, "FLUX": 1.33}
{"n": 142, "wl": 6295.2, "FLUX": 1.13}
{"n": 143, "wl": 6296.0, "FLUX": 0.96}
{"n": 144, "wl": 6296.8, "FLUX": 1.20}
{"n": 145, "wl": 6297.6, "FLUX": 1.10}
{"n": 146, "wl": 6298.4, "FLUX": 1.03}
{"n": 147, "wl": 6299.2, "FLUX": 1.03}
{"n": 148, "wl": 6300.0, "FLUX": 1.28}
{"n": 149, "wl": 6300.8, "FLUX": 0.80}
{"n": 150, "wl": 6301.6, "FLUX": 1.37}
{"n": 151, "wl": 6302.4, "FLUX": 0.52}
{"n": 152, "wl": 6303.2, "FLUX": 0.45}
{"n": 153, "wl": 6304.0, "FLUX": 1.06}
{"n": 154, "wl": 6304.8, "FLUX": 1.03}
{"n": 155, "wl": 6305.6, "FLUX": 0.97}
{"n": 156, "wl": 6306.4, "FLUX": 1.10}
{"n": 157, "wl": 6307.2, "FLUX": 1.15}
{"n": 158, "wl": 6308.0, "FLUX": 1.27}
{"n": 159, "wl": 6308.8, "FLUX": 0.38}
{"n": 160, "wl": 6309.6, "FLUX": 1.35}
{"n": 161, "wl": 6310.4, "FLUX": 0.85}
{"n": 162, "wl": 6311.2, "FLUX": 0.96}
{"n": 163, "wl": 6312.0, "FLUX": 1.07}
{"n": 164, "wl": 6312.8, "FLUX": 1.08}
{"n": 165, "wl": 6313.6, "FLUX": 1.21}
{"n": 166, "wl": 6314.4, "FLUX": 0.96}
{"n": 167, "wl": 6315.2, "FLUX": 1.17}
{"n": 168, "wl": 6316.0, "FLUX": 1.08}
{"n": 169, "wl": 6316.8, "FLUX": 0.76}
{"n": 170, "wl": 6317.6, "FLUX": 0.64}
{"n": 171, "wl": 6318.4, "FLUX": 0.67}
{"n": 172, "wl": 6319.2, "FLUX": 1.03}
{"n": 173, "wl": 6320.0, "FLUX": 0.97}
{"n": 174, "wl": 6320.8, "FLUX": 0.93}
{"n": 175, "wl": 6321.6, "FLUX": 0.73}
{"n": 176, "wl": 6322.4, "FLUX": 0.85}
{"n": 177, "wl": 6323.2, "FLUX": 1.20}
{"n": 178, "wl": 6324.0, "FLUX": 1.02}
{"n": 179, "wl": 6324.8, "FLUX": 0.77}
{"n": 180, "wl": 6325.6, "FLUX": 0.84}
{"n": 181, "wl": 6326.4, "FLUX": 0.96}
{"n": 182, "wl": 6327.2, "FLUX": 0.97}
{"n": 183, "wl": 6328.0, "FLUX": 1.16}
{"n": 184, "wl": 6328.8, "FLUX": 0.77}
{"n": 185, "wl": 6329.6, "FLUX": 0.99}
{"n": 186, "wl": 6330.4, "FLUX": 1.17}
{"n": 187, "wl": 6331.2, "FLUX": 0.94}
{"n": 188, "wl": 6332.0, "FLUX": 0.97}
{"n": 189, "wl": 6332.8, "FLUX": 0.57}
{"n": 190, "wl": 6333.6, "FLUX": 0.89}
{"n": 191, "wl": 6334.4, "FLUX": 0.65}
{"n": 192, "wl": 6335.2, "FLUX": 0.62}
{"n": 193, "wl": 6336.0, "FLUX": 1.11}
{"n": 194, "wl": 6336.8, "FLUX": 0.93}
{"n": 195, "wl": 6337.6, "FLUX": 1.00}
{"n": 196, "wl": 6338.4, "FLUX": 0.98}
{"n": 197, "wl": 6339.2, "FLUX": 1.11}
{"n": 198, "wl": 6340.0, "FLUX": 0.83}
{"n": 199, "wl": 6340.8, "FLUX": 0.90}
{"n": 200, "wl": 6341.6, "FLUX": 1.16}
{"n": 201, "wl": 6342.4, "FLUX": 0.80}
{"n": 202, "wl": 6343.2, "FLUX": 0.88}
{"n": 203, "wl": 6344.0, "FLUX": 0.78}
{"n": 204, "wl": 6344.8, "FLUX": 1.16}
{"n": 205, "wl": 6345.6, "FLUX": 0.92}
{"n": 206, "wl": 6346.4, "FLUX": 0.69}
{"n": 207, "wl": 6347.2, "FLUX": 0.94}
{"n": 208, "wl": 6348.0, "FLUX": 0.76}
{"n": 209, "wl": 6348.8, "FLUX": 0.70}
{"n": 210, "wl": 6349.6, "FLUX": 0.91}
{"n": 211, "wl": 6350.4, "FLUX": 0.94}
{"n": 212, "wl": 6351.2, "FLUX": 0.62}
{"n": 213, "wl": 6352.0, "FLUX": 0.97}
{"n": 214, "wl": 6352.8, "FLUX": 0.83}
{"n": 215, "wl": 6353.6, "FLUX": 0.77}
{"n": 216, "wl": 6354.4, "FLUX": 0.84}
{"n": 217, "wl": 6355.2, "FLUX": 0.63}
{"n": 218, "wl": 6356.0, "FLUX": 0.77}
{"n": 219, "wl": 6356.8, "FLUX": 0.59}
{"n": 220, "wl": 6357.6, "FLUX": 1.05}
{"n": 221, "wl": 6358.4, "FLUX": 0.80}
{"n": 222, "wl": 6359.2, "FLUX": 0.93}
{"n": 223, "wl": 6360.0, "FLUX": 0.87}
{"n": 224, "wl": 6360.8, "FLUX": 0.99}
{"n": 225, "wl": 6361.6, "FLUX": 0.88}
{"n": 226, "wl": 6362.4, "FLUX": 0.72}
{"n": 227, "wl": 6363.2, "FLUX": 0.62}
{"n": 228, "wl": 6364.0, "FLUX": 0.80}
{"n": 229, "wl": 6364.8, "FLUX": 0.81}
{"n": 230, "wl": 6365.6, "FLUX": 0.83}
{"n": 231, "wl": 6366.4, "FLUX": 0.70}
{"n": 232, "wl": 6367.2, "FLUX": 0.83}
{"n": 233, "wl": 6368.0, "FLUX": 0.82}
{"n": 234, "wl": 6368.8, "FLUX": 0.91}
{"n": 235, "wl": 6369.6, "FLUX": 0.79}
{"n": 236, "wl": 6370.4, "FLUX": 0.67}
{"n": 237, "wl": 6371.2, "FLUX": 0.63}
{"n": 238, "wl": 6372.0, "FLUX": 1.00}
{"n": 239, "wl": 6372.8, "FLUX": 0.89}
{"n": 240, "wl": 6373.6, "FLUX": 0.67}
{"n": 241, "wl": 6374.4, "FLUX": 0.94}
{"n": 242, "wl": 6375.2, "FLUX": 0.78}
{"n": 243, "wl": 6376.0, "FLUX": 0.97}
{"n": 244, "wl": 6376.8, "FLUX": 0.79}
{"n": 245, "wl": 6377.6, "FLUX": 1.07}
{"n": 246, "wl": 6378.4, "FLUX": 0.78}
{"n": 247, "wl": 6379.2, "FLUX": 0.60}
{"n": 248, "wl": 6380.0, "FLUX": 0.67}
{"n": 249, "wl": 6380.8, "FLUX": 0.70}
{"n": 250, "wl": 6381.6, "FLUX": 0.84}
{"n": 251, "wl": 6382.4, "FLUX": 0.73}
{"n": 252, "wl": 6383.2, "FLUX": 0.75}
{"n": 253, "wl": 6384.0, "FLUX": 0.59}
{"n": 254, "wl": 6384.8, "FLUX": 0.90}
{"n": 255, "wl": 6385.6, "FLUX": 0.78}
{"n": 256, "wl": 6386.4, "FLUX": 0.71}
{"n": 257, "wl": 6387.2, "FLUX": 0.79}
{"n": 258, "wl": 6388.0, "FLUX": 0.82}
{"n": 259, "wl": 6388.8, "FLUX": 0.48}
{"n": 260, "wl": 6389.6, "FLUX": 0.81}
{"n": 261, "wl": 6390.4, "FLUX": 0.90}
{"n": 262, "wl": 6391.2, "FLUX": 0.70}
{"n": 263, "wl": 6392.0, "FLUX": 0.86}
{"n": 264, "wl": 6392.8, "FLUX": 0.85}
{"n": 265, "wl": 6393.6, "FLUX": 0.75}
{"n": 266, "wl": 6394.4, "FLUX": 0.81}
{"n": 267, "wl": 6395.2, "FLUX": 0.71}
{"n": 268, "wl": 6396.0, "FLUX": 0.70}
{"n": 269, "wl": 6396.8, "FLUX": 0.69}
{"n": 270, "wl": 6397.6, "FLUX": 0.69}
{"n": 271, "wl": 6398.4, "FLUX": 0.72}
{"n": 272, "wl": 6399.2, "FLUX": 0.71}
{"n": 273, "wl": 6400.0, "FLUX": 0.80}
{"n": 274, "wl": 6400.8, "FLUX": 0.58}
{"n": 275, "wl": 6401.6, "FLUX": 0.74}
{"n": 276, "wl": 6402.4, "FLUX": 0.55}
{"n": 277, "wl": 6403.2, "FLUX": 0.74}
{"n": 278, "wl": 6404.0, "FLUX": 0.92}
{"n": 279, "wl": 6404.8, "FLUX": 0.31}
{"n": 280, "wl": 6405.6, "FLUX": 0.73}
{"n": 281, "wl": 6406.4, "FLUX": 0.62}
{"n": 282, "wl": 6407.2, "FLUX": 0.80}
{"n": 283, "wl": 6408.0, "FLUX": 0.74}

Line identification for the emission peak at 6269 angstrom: C IV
